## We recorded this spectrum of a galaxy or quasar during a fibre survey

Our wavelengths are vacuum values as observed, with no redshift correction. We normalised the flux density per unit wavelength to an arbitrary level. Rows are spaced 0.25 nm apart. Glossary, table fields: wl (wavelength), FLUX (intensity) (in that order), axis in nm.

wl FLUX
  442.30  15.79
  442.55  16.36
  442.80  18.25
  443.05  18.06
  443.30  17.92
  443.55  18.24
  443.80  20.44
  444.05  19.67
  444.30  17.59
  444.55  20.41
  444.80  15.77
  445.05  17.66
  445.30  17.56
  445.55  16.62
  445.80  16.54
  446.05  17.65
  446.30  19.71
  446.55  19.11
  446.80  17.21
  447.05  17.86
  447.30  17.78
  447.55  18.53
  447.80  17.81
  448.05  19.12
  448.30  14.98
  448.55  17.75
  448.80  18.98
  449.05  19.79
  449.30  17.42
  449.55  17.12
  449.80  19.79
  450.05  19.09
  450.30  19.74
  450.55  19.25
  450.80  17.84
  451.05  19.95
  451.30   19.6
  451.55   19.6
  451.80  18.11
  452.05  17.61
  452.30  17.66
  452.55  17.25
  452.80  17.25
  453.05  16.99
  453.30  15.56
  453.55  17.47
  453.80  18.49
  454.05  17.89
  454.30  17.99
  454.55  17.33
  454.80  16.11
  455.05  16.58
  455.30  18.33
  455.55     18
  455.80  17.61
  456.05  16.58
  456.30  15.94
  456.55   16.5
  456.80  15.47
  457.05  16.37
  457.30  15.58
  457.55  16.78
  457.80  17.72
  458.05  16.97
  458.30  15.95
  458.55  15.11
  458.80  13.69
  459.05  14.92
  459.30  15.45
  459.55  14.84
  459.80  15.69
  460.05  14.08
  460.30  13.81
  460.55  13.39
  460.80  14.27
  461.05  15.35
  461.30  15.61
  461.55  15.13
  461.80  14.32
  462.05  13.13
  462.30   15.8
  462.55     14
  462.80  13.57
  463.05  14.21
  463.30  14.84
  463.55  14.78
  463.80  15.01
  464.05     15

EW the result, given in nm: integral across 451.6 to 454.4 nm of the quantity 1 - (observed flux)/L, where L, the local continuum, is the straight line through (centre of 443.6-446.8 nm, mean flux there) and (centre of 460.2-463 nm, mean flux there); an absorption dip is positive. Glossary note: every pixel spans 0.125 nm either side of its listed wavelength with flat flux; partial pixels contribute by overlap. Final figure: -0.20 nm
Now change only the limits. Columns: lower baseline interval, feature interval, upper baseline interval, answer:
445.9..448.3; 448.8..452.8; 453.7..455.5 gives -0.18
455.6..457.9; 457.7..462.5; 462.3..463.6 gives 0.13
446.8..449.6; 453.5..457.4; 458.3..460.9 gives -0.30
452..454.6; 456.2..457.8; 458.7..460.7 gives -0.05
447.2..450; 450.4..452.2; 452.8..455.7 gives -0.11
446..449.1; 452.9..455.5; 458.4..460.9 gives -0.18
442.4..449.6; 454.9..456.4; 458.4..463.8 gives -0.13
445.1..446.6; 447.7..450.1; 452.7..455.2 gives -0.08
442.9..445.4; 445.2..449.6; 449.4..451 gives 0.17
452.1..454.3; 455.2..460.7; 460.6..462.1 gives -0.01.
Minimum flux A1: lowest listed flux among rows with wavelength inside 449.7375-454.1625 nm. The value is 15.56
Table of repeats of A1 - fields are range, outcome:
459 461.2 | 13.39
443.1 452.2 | 14.98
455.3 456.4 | 15.94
